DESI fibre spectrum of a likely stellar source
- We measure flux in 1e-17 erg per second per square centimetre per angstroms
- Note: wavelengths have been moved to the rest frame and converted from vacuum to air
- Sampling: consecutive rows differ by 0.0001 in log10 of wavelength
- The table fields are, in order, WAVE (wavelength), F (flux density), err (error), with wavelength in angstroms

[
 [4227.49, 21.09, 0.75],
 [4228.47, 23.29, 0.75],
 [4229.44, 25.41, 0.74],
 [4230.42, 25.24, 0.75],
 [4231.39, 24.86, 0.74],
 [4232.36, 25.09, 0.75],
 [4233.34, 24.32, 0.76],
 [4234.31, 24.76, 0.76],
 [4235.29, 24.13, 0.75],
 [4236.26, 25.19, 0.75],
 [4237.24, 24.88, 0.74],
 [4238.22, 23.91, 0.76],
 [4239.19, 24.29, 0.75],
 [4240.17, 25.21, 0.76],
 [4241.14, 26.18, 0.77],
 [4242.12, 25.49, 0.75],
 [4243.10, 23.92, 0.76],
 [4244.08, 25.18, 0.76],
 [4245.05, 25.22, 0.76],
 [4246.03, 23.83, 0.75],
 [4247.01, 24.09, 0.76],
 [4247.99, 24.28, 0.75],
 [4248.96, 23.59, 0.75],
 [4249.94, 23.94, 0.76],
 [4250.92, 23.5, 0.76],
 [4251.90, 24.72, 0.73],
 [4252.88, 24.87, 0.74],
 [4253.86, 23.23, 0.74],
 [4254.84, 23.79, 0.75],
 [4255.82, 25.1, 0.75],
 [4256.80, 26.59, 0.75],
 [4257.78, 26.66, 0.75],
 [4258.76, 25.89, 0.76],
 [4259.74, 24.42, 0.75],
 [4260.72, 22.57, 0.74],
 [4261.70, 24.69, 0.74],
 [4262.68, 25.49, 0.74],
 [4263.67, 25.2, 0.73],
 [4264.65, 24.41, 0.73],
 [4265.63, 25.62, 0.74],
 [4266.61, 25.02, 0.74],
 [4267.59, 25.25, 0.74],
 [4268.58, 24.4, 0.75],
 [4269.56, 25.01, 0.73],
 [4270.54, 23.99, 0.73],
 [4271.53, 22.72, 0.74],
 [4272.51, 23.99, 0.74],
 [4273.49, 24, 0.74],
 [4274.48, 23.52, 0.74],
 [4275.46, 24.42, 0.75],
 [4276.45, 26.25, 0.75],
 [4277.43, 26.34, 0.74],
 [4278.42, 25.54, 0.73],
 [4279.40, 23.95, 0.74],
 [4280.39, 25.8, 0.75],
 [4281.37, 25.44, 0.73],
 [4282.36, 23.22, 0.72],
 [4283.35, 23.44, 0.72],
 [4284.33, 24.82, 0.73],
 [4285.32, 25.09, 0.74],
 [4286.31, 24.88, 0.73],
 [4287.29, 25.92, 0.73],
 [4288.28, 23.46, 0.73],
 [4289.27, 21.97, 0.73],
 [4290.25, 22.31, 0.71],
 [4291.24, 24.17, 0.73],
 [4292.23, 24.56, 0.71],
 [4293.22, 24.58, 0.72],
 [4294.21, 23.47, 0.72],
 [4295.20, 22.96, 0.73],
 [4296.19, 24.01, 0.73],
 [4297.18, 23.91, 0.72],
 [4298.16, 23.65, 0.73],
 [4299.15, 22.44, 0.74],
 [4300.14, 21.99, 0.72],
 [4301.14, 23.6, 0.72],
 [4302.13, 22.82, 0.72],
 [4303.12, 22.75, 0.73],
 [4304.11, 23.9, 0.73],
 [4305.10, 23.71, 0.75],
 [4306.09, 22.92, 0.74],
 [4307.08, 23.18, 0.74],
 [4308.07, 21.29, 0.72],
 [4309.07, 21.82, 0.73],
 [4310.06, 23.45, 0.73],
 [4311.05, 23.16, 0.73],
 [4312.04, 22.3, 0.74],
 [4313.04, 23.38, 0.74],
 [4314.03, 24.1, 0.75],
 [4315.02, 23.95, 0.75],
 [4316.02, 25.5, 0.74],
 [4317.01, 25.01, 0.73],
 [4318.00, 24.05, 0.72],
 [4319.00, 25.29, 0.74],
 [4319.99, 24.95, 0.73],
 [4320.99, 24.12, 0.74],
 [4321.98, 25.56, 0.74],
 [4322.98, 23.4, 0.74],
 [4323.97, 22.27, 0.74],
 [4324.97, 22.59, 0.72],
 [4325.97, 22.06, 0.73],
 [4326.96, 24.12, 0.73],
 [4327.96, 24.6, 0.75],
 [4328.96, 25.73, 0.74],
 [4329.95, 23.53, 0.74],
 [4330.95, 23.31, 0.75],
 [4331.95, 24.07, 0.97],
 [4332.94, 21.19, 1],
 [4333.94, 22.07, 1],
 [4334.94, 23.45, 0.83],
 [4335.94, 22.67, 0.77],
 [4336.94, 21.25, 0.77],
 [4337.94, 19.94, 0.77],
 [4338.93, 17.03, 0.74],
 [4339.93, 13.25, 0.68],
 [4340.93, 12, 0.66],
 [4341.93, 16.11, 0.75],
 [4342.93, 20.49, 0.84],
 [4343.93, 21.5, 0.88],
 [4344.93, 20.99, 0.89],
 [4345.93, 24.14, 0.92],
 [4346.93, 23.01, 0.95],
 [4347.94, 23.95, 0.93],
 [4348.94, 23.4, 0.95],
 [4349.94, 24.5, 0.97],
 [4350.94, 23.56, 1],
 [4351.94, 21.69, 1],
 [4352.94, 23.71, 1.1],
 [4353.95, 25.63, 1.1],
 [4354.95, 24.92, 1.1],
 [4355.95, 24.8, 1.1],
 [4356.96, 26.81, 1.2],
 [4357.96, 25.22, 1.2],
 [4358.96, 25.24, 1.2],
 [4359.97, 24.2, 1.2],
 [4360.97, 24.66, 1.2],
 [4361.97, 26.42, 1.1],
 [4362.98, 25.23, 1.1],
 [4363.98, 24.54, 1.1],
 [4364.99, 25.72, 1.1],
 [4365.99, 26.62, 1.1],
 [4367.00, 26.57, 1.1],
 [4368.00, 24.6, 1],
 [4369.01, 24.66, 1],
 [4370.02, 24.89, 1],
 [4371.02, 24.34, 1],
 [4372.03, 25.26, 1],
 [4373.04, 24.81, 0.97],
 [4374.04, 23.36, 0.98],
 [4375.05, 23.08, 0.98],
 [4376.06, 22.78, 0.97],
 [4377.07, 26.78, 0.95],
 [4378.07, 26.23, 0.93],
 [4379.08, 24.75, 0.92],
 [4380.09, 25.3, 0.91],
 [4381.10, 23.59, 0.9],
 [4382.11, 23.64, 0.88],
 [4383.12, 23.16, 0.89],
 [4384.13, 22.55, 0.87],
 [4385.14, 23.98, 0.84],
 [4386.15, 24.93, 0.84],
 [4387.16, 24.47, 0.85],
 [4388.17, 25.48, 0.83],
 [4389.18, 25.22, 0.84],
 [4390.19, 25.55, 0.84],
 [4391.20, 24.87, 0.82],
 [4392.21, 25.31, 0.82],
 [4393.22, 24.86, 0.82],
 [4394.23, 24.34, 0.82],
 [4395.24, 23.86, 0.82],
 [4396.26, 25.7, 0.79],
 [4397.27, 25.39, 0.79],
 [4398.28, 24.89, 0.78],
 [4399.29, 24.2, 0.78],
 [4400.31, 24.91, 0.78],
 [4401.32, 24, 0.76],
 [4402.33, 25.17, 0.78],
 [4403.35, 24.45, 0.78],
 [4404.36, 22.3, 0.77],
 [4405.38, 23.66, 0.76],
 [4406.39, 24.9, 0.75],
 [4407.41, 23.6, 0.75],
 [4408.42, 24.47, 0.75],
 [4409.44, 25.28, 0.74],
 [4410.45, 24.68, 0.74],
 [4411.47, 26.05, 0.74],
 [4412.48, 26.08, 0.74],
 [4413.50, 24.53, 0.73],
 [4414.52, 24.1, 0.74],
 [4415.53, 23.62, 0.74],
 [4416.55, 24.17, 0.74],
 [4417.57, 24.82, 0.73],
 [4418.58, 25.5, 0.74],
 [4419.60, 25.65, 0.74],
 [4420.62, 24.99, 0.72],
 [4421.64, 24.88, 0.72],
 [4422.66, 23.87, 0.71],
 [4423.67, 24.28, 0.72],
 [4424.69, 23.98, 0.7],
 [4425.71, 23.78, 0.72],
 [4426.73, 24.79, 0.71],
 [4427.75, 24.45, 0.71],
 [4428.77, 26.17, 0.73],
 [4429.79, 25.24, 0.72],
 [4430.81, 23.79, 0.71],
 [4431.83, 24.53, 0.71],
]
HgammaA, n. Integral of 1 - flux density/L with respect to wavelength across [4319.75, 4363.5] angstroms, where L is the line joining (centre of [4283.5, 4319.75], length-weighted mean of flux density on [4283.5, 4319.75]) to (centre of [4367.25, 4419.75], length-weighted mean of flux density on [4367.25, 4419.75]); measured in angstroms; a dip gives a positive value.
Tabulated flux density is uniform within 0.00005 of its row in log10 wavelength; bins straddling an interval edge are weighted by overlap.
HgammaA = 2.3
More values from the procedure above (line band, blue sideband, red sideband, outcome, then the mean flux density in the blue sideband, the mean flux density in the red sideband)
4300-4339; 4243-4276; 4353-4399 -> 2.31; 24.5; 24.9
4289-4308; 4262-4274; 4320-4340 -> 0.25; 24.6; 22.6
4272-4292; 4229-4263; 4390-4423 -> 0.22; 24.7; 24.7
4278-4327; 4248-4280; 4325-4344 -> -2.37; 24.6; 21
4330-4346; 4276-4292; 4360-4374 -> 3.04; 24.5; 25.2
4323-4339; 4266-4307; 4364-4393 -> 1.12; 24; 24.7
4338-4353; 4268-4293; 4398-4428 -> 2.42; 24.4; 24.5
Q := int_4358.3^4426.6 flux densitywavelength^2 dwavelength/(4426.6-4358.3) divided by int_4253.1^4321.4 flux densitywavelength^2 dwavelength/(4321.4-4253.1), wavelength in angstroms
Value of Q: 1.1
